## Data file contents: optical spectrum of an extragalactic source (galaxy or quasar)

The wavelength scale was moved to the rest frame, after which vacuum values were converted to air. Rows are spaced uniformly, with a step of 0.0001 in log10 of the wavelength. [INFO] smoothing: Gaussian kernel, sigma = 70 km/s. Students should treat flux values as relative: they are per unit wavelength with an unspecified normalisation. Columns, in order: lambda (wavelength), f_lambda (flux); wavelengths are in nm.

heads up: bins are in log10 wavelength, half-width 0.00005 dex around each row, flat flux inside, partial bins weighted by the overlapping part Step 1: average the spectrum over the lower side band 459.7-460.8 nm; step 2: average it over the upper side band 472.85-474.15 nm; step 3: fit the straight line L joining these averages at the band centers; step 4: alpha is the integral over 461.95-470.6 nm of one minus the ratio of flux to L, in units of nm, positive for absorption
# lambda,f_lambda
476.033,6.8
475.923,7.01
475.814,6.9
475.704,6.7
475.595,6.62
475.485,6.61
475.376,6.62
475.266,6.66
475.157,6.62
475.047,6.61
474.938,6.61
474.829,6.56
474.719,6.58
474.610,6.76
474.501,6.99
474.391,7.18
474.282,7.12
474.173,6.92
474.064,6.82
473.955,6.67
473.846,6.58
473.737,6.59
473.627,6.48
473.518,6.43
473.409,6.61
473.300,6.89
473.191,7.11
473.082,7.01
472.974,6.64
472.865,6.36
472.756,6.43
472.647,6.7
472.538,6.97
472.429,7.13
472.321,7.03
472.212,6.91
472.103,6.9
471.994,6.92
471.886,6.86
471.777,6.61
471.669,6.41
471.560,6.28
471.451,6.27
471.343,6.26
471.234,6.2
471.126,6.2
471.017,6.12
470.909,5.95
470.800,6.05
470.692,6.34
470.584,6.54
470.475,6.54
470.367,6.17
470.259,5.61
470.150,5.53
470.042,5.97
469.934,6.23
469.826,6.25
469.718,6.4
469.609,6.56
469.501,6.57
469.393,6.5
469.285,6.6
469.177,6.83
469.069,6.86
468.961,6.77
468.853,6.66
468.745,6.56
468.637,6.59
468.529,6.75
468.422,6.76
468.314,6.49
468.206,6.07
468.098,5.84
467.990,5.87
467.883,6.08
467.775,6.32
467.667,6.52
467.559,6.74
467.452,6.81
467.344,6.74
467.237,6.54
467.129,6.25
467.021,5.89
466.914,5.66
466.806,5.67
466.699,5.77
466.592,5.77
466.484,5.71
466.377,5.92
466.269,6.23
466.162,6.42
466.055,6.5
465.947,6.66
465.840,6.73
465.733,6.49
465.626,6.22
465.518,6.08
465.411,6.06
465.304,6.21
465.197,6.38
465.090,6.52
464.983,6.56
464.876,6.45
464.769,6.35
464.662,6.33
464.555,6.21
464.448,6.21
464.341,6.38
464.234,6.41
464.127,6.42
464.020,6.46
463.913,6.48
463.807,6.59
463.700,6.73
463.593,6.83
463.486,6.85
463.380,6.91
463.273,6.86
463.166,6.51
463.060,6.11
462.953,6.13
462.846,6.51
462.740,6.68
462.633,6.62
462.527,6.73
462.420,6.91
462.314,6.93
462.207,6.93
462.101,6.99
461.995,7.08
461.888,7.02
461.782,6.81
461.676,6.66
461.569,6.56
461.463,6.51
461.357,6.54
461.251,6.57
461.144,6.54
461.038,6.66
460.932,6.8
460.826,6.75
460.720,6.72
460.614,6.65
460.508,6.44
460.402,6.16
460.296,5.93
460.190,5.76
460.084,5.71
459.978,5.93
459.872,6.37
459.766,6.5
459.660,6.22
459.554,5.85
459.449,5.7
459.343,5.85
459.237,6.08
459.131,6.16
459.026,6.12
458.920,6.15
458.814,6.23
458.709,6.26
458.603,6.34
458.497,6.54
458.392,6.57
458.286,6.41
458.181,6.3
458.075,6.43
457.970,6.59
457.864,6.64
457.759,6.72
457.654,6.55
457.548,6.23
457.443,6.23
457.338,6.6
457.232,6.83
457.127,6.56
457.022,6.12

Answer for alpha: 0.04 nm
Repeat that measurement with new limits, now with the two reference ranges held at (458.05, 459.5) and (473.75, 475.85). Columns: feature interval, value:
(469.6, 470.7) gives 0.07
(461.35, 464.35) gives -0.15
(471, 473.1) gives 0.01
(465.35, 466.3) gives 0.01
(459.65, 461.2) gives -0.02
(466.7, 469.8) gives 0.05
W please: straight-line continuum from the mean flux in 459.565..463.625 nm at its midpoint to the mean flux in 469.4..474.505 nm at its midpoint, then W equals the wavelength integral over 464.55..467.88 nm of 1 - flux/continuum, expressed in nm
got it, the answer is 0.14 nm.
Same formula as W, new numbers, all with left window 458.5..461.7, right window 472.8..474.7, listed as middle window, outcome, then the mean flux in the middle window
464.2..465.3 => 0.01 nm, 6.37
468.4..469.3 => -0.02 nm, 6.72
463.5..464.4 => -0.02 nm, 6.55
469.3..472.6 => 0.13 nm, 6.41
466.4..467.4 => 0.08 nm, 6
